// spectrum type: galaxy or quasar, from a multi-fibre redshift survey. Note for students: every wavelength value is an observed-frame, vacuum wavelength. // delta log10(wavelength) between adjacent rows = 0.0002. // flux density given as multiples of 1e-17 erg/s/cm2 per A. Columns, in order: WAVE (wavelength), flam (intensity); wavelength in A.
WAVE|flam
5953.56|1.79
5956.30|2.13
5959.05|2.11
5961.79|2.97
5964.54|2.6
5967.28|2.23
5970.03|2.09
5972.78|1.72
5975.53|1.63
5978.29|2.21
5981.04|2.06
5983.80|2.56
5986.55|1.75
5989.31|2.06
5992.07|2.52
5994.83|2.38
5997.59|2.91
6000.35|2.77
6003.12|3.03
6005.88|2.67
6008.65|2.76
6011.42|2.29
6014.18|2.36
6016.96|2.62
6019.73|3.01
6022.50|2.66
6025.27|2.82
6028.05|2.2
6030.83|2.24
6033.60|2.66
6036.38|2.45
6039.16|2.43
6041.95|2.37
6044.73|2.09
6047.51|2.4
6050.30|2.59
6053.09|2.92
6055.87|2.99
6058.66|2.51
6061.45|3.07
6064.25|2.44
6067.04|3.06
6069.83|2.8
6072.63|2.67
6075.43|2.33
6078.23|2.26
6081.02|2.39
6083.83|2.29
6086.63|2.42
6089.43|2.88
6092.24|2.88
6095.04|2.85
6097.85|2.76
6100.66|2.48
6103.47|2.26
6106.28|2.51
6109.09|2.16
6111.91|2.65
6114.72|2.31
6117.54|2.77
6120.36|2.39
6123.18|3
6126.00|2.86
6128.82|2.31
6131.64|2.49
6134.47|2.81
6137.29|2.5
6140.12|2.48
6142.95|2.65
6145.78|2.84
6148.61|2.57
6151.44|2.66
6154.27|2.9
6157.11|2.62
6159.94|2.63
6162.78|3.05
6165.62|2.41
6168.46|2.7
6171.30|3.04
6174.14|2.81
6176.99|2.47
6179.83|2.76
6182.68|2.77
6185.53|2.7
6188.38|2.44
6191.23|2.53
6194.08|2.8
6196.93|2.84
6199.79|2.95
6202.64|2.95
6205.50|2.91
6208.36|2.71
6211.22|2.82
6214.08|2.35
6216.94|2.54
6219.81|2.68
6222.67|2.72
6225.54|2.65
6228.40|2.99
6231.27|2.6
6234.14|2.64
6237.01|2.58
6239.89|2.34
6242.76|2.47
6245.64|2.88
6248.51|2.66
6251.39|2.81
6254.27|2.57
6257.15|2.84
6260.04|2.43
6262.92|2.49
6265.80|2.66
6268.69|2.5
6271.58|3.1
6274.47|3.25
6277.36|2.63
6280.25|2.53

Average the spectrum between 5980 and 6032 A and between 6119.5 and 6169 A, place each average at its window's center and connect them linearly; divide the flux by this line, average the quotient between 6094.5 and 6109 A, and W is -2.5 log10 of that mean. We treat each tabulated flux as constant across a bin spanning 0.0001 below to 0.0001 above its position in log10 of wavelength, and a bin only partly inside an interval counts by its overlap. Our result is 0.04 mag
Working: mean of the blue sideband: 2.51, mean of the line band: 2.52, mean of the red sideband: 2.66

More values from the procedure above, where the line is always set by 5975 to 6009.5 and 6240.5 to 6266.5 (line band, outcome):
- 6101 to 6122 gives 0.033 mag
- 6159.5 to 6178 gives -0.071 mag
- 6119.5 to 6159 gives -0.046 mag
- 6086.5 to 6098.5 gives -0.119 mag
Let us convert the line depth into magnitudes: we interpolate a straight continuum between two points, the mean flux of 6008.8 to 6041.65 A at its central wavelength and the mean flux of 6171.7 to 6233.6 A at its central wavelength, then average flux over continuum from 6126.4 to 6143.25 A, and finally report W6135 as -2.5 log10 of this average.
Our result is 0.04 mag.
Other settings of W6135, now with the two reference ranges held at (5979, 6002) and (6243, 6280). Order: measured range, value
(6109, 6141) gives -0.013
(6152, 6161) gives -0.053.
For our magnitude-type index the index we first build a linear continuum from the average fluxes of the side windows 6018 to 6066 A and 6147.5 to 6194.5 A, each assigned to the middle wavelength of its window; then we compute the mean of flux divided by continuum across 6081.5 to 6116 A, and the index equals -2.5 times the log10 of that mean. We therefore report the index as 0.04 mag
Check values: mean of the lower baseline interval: 2.58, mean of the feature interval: 2.53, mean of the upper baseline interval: 2.7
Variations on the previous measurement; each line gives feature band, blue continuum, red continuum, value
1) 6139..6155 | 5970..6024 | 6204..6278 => -0.04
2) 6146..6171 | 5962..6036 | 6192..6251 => -0.04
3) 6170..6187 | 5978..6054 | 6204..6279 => -0.05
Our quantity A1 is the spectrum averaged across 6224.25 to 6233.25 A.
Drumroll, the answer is 2.74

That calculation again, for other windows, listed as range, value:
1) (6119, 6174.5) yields 2.68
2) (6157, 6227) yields 2.72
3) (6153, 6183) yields 2.74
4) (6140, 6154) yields 2.68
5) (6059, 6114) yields 2.58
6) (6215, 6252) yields 2.65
